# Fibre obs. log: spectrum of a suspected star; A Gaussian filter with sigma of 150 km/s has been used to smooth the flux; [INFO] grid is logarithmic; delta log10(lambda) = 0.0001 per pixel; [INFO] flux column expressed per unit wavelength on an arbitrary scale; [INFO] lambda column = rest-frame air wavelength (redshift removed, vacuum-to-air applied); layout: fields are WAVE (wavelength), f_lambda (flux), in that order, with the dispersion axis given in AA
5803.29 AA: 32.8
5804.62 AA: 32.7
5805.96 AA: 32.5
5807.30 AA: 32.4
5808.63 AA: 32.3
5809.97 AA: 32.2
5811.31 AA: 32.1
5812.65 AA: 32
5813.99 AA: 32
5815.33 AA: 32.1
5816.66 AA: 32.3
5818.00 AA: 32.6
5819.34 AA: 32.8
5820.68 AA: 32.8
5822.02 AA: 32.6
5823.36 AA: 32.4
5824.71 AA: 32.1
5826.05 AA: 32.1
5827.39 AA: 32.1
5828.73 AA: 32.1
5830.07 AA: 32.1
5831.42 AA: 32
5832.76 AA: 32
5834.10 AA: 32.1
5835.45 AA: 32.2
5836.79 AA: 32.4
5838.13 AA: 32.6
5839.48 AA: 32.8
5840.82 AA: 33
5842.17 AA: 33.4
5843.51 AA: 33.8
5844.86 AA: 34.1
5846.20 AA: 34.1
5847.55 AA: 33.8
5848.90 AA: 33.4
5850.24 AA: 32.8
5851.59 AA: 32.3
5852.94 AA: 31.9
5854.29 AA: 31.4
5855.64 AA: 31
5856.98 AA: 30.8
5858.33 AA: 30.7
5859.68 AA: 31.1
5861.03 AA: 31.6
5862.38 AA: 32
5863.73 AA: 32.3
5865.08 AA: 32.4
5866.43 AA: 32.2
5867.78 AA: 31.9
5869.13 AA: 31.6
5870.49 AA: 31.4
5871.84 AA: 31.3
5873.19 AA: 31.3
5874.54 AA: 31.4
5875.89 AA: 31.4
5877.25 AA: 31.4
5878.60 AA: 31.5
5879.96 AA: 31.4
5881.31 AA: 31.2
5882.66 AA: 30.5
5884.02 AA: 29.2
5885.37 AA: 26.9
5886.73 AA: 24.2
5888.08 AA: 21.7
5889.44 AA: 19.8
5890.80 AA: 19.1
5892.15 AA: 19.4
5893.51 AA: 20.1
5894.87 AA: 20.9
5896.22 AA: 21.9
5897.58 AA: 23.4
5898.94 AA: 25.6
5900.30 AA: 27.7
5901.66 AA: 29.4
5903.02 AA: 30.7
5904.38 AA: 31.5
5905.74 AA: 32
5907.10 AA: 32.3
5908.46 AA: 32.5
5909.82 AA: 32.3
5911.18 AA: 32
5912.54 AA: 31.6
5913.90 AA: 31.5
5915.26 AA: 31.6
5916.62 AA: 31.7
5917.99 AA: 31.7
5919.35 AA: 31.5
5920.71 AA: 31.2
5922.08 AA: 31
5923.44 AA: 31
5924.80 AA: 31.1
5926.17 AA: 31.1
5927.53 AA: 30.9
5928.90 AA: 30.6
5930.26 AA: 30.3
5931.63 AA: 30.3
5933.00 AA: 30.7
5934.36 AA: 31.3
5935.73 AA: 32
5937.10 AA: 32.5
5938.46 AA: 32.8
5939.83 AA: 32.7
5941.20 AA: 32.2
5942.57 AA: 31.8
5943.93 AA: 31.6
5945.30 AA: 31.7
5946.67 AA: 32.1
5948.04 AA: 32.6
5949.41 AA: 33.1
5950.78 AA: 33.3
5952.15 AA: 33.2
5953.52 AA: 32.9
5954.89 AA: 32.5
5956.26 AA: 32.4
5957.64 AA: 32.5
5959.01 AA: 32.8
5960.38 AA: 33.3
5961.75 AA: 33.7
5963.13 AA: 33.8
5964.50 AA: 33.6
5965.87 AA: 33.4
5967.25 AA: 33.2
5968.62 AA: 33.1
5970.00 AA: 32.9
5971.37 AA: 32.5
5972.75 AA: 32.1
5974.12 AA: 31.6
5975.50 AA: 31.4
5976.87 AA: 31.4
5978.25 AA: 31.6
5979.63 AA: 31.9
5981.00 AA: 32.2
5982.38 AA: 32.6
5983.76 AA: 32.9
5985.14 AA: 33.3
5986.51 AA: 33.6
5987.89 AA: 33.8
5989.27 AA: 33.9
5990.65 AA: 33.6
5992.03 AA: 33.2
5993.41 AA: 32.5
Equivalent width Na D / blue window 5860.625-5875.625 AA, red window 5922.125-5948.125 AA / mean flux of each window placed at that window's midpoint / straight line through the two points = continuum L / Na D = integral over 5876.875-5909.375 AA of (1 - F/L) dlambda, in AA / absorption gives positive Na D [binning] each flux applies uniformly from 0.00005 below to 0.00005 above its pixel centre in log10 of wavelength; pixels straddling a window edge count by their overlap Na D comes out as 5.0 AA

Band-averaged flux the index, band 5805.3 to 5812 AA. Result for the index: 32.3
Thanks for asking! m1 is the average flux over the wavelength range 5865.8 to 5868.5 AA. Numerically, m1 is 32.1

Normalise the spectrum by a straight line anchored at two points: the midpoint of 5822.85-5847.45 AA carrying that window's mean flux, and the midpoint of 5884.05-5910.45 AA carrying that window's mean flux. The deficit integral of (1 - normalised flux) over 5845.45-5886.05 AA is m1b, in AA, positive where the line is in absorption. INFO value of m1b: -3.1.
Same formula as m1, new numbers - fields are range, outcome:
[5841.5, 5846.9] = 33.9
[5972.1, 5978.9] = 31.6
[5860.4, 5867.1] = 32.1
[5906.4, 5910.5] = 32.4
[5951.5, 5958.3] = 32.7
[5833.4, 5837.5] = 32.3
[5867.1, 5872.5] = 31.5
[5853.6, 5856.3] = 31.2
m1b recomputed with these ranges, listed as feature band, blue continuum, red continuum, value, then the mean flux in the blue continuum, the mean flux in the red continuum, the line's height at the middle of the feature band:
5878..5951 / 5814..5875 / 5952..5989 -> 6.8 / 32.3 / 32.8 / 32.5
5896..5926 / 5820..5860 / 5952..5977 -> 2.1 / 32.4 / 32.8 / 32.6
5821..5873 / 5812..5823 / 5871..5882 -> -0.6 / 32.4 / 31.4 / 31.9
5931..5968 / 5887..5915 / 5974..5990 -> -2.8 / 26.8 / 32.6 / 30.3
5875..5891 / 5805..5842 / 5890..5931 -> 1.3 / 32.3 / 28.9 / 30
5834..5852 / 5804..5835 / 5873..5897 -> -1.8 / 32.3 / 26.2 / 30.1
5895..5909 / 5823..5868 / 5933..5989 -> 1.8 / 32.3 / 32.6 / 32.5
